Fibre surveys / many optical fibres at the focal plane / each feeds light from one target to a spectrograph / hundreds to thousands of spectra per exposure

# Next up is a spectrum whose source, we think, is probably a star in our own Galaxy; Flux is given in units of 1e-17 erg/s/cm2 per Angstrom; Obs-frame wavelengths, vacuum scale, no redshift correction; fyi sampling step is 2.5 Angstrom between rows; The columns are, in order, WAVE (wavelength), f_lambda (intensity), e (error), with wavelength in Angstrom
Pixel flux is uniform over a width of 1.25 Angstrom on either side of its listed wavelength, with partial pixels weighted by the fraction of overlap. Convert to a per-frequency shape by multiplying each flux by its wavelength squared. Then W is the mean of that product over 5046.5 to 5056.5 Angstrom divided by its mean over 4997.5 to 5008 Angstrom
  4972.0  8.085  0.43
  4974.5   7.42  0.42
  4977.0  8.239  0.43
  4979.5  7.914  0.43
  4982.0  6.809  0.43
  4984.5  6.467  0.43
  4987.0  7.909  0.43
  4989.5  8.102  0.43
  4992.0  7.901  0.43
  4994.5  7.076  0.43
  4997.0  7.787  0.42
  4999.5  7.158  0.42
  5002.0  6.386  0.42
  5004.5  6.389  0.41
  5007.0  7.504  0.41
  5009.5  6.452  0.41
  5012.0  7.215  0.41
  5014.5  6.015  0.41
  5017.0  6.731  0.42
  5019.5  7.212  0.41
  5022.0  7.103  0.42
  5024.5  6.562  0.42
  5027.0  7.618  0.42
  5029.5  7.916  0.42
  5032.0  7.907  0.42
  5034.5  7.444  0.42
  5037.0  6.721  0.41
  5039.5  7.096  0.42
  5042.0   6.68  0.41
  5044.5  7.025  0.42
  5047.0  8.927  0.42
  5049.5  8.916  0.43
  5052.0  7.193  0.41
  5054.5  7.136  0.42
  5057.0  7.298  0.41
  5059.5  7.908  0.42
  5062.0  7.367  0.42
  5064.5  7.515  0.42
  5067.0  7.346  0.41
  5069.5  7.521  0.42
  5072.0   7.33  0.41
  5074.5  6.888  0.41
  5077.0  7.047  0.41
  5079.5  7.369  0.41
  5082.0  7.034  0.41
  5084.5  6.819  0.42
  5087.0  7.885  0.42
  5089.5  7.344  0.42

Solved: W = 1.2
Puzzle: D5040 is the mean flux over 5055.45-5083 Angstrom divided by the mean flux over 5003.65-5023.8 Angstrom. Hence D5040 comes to 1.07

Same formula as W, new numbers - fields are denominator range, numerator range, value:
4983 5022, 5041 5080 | 1.08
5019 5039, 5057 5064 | 1.05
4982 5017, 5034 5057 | 1.07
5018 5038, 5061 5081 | 1.01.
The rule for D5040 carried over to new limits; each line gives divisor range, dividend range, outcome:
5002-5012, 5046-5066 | 1.14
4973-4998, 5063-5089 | 0.96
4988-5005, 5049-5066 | 1.03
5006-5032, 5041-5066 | 1.08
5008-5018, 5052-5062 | 1.12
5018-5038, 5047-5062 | 1.06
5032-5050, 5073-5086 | 0.94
